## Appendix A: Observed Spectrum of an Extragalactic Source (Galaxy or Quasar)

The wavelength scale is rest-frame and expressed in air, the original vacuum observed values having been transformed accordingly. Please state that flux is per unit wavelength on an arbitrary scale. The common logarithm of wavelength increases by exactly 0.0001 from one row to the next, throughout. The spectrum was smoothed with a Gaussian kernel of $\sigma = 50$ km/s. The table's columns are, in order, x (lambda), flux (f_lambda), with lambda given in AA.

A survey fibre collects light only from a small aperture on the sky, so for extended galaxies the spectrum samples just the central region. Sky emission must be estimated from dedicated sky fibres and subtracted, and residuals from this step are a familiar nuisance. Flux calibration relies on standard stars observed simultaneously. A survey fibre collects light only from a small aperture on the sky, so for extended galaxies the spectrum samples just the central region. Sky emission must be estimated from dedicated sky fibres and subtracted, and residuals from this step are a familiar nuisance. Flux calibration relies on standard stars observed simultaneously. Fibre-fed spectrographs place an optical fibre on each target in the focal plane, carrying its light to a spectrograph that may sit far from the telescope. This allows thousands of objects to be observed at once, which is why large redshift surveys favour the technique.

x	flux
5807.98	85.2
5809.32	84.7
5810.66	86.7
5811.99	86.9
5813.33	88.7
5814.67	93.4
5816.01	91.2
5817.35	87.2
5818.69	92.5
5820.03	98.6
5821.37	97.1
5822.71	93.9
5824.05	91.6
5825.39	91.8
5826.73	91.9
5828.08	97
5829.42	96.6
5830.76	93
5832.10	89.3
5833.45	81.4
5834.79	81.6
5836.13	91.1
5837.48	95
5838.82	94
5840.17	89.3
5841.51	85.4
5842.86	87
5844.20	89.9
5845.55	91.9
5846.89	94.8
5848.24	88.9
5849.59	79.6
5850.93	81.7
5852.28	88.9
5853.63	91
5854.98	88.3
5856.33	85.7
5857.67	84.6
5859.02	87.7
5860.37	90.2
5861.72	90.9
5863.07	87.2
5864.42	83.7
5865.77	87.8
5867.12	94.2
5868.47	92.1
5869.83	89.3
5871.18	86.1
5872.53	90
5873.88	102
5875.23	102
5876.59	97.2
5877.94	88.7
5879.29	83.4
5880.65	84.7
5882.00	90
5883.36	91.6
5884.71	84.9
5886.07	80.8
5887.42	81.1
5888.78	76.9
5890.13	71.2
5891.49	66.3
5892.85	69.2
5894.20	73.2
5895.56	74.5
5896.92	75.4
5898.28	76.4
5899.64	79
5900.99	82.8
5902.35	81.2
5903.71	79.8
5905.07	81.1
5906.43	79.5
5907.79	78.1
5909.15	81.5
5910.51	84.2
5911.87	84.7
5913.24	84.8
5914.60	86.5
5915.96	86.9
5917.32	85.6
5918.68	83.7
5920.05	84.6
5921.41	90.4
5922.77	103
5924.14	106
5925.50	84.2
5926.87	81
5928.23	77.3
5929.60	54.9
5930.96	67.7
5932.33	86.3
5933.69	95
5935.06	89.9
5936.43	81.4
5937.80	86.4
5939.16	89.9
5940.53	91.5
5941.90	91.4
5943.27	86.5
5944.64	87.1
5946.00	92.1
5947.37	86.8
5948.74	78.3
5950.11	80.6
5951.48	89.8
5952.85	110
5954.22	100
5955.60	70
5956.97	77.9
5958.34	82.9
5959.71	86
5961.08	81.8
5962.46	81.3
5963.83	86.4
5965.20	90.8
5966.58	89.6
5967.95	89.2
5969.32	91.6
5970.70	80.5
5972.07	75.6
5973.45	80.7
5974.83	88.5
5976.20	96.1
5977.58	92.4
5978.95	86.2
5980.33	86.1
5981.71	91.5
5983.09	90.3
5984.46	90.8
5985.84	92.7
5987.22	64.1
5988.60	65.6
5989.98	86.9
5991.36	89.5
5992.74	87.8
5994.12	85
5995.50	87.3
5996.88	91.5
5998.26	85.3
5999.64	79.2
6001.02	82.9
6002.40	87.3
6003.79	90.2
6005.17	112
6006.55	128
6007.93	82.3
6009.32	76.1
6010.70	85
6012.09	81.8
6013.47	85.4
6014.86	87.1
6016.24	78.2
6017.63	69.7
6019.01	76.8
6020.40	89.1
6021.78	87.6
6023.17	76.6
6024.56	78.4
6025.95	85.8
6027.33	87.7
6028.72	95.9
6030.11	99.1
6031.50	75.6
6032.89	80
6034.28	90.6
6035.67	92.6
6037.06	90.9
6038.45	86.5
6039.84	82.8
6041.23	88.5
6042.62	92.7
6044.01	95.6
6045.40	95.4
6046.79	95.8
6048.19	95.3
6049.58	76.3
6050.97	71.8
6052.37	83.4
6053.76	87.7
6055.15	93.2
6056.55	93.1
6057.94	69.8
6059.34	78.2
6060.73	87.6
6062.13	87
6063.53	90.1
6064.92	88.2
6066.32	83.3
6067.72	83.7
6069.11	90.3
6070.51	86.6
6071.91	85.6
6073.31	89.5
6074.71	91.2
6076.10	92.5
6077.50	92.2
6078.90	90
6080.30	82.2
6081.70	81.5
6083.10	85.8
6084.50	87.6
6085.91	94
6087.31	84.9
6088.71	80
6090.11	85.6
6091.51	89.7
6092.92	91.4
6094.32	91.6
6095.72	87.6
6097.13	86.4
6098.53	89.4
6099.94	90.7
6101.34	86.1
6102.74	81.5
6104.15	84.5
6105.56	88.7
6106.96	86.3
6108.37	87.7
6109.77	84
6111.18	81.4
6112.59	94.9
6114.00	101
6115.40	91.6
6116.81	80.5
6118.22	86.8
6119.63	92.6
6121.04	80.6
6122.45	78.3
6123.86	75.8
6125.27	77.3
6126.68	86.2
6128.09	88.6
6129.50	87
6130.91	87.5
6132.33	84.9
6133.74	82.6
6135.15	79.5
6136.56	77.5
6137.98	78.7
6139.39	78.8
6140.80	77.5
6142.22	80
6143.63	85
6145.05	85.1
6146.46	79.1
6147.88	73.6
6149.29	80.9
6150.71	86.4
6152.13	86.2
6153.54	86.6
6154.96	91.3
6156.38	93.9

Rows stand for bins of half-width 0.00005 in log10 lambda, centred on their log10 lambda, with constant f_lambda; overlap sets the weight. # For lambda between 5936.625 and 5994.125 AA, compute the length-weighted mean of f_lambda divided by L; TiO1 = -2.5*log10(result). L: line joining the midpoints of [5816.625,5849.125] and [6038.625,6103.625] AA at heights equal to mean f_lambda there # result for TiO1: 0.03 mag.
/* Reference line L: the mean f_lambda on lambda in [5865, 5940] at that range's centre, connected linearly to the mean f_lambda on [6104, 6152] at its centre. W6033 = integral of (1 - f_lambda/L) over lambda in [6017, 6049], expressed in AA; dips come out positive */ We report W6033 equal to -1.3 AA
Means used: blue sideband 84.1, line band 87.4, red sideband 83.9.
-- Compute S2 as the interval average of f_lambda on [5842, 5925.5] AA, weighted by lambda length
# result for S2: 85.6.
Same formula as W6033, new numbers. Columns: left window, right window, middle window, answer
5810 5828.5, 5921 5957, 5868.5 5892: 0.72 AA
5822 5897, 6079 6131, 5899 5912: 0.92 AA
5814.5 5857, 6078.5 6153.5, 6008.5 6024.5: 1.06 AA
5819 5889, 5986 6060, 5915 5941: 0.75 AA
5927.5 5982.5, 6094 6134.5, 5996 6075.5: -0.94 AA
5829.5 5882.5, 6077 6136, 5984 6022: 0.74 AA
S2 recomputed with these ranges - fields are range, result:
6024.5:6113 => 87.3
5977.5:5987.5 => 87.4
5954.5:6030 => 85.8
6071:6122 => 87.7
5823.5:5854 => 89.7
